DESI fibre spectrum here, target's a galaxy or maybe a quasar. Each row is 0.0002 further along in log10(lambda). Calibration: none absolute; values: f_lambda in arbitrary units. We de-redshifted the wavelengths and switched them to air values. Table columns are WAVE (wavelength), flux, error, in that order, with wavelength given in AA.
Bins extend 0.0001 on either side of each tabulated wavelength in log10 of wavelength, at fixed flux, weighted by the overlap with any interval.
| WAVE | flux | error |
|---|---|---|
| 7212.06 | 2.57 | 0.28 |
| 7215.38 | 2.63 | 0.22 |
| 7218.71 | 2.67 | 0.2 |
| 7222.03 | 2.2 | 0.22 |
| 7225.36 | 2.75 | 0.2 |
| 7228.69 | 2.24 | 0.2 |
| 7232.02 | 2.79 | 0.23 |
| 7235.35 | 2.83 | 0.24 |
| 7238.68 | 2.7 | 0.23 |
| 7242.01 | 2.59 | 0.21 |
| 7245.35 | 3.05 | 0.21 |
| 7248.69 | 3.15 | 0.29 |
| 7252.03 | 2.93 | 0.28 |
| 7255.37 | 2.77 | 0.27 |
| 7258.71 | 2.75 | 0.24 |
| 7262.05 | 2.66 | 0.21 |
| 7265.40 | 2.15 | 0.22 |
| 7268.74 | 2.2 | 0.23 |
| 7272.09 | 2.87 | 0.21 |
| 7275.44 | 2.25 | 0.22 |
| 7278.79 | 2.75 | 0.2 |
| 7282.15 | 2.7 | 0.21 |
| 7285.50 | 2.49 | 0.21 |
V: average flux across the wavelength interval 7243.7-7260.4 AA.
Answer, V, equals 2.93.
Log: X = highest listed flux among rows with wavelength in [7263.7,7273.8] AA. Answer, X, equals 2.87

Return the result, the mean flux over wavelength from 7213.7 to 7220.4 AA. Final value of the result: 2.65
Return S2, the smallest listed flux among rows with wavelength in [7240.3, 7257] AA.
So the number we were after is 2.59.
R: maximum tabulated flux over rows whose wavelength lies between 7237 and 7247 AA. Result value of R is 3.05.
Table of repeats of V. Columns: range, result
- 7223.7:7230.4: 2.5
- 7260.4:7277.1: 2.43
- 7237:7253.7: 2.88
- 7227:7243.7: 2.63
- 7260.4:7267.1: 2.4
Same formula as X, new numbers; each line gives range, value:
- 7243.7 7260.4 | 3.15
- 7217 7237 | 2.83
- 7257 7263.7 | 2.75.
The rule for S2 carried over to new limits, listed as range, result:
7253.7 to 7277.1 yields 2.15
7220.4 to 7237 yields 2.2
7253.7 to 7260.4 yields 2.75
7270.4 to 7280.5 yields 2.25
